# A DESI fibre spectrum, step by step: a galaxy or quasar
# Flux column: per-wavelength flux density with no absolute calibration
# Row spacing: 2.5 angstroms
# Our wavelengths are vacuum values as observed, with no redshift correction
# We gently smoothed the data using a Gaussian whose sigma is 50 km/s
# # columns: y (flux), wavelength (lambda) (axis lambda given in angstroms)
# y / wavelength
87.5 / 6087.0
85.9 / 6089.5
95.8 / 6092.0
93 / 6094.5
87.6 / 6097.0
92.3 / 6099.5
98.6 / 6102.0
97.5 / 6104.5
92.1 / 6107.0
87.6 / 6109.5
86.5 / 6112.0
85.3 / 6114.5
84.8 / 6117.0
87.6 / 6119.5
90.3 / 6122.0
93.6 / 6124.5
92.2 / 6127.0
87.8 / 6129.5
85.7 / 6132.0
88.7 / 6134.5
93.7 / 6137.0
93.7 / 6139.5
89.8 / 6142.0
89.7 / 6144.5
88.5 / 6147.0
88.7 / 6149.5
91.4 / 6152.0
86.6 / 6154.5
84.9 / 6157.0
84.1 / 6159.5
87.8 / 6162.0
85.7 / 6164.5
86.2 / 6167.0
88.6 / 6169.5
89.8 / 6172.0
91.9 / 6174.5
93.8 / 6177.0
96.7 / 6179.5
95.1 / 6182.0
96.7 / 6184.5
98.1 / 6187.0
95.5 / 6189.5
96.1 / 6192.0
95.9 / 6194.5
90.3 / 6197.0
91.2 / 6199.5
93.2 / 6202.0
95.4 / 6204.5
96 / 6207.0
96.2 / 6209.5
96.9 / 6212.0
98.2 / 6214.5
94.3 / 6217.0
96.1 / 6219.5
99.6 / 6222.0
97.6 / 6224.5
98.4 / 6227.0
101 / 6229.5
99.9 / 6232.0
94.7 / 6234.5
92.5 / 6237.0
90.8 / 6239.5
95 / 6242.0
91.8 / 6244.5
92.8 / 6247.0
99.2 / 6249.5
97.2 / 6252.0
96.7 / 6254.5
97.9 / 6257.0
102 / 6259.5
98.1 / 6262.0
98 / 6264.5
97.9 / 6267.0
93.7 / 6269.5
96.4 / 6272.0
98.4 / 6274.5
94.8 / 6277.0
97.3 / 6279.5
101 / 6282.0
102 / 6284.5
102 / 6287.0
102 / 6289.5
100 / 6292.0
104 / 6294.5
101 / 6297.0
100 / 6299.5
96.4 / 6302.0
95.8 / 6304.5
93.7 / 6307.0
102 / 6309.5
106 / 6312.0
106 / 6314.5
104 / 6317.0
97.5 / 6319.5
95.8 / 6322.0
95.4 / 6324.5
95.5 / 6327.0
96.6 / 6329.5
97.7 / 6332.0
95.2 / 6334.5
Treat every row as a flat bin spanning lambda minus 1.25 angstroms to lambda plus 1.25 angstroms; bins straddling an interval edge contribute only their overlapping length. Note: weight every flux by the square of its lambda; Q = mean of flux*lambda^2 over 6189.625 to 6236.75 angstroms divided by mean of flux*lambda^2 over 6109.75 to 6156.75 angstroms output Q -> 1.1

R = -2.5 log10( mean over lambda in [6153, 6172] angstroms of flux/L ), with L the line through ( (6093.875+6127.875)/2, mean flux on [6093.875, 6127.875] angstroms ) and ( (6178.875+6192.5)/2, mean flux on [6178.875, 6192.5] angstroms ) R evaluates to 0.10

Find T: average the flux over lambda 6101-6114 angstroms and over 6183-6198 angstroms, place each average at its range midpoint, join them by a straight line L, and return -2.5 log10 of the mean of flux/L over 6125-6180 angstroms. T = 0.05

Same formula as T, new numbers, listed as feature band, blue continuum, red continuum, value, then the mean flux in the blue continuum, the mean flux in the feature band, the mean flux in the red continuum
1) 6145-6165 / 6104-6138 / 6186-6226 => 0.054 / 89.3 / 87.4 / 95.7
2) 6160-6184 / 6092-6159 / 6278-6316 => 0.027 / 90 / 90.6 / 101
